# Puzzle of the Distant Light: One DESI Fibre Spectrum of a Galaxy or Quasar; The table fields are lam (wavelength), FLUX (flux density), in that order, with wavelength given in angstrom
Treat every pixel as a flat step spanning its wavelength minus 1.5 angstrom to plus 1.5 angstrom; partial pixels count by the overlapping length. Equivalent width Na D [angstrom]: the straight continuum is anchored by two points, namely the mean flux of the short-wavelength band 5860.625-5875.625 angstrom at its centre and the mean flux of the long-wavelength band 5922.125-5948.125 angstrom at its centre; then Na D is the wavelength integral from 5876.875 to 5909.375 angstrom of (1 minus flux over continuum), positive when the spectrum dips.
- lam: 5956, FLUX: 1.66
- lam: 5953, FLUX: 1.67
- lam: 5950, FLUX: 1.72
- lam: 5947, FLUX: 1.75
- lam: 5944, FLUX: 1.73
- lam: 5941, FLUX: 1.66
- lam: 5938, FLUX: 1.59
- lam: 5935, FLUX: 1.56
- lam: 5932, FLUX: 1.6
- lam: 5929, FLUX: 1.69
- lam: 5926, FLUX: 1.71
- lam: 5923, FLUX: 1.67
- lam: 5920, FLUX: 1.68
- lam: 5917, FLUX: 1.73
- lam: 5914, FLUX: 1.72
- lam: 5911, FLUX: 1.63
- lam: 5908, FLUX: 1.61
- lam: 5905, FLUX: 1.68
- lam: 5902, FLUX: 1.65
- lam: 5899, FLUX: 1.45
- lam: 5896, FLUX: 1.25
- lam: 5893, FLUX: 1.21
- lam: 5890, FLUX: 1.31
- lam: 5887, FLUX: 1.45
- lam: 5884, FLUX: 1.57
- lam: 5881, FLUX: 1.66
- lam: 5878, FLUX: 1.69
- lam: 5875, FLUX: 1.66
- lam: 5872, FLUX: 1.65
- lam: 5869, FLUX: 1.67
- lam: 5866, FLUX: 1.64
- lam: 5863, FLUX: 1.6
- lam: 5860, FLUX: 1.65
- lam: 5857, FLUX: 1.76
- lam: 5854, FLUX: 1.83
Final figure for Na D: 2.9 angstrom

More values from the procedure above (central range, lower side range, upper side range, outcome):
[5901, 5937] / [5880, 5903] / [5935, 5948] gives -2.3 angstrom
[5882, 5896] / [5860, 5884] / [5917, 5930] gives 2.4 angstrom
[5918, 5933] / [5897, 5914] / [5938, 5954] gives -0.2 angstrom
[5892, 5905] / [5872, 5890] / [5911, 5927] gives 1.6 angstrom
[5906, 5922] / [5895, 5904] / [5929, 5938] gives -1.5 angstrom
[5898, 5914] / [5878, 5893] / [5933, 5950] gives -0.7 angstrom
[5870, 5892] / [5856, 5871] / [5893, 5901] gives -1.0 angstrom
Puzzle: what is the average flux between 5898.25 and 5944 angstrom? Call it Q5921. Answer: 1.65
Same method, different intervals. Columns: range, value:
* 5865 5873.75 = 1.65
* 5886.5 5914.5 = 1.49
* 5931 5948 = 1.65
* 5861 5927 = 1.59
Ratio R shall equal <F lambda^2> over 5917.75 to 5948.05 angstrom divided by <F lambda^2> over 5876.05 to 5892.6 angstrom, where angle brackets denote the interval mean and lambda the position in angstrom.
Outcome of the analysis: 1.11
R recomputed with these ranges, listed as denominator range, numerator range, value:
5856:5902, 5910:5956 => 1.10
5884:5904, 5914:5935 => 1.20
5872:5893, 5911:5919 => 1.12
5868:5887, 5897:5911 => 0.98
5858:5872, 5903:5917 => 1.03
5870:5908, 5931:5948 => 1.10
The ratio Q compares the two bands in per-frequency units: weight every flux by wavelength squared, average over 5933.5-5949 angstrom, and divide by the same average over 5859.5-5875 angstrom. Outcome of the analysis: 1.04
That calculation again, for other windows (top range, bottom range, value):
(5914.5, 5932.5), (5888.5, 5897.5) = 1.36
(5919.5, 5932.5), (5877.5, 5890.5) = 1.10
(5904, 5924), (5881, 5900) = 1.21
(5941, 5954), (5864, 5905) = 1.14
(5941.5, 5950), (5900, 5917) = 1.05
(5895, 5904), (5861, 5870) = 0.91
